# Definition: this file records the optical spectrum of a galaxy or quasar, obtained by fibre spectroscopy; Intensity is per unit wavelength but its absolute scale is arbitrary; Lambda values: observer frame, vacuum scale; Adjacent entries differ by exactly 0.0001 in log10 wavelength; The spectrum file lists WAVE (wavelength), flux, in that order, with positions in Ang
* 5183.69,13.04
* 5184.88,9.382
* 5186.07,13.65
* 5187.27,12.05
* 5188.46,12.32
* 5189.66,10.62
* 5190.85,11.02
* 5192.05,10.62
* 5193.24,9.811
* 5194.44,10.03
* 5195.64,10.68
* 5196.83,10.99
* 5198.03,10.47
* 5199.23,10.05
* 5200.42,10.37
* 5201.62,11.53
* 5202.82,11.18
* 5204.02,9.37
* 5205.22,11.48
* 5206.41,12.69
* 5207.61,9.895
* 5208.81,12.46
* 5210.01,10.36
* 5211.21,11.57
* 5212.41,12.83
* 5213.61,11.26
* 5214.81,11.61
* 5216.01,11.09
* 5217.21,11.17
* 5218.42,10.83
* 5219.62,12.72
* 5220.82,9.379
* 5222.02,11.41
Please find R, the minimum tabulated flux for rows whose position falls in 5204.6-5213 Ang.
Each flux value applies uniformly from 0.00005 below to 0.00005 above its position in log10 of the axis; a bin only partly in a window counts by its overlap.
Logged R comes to 9.895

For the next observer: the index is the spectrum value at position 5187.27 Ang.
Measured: 12.05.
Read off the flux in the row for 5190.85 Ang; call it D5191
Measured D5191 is 11.02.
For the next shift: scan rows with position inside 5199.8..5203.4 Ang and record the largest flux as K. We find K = 11.53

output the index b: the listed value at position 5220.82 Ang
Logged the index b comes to 9.379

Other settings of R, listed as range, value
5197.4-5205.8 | 9.37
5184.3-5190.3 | 9.382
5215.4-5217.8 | 11.09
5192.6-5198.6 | 9.811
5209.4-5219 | 10.36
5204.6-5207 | 11.48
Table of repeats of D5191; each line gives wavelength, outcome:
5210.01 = 10.36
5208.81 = 12.46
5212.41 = 12.83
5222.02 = 11.41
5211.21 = 11.57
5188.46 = 12.32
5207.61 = 9.895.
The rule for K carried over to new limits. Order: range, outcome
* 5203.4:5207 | 12.69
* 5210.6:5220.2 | 12.83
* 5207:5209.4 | 12.46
